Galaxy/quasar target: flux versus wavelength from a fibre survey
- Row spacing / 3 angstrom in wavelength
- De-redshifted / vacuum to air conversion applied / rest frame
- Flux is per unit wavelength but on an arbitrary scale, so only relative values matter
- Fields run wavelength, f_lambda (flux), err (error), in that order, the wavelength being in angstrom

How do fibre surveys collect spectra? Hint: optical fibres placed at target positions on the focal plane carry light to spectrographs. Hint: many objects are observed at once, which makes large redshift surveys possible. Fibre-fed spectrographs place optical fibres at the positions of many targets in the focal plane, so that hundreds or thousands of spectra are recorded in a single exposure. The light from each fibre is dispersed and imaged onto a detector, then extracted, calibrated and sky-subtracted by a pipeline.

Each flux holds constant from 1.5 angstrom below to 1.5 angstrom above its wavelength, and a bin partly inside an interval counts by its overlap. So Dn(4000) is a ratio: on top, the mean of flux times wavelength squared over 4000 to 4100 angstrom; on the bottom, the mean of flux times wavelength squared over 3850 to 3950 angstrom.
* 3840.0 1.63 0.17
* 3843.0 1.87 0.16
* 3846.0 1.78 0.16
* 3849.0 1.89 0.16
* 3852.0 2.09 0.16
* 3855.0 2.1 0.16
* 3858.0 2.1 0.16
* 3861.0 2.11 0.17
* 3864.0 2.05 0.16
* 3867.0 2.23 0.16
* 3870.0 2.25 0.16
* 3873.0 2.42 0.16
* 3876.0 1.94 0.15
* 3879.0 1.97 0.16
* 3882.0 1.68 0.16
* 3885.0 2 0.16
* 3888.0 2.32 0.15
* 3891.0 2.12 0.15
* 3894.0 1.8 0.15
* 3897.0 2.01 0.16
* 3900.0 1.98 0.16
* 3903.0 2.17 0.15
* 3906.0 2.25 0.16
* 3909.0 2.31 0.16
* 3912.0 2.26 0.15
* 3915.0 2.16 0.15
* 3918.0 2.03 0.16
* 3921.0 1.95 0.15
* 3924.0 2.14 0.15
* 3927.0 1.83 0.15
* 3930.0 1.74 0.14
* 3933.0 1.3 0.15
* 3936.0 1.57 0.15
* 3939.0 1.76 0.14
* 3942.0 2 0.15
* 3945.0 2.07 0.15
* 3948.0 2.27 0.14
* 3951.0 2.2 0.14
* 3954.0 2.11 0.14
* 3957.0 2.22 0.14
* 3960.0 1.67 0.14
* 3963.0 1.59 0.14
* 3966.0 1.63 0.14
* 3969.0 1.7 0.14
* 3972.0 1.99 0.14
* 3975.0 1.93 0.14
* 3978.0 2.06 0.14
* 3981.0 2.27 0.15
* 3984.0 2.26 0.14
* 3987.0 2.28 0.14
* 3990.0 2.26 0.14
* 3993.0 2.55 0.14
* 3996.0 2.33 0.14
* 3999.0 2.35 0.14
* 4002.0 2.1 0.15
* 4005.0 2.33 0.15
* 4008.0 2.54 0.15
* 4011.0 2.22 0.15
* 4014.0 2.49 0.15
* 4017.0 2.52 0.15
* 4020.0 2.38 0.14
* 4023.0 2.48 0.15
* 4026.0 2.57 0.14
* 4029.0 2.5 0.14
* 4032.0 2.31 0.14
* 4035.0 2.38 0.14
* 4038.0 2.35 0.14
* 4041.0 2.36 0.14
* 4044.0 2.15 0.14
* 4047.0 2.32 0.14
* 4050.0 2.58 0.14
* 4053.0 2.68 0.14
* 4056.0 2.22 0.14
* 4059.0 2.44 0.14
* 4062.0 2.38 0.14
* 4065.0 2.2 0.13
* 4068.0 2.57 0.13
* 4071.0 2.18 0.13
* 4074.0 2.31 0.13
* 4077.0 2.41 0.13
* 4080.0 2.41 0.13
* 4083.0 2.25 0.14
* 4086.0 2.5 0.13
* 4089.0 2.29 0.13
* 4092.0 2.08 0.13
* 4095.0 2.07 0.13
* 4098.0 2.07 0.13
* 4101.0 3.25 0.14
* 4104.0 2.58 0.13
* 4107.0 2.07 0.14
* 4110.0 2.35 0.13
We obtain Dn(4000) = 1.3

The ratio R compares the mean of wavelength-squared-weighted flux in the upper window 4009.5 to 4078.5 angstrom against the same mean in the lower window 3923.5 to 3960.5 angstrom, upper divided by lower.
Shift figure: 1.3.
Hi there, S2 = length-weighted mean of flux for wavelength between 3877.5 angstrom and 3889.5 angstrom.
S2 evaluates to 1.99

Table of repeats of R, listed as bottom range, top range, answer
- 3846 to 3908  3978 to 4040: 1.22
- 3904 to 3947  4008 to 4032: 1.31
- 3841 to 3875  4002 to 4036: 1.26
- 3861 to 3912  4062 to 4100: 1.21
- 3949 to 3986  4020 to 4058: 1.26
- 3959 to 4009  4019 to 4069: 1.17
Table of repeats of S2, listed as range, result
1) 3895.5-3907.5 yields 2.1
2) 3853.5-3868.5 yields 2.12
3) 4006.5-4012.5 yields 2.38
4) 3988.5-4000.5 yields 2.37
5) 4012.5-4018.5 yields 2.51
